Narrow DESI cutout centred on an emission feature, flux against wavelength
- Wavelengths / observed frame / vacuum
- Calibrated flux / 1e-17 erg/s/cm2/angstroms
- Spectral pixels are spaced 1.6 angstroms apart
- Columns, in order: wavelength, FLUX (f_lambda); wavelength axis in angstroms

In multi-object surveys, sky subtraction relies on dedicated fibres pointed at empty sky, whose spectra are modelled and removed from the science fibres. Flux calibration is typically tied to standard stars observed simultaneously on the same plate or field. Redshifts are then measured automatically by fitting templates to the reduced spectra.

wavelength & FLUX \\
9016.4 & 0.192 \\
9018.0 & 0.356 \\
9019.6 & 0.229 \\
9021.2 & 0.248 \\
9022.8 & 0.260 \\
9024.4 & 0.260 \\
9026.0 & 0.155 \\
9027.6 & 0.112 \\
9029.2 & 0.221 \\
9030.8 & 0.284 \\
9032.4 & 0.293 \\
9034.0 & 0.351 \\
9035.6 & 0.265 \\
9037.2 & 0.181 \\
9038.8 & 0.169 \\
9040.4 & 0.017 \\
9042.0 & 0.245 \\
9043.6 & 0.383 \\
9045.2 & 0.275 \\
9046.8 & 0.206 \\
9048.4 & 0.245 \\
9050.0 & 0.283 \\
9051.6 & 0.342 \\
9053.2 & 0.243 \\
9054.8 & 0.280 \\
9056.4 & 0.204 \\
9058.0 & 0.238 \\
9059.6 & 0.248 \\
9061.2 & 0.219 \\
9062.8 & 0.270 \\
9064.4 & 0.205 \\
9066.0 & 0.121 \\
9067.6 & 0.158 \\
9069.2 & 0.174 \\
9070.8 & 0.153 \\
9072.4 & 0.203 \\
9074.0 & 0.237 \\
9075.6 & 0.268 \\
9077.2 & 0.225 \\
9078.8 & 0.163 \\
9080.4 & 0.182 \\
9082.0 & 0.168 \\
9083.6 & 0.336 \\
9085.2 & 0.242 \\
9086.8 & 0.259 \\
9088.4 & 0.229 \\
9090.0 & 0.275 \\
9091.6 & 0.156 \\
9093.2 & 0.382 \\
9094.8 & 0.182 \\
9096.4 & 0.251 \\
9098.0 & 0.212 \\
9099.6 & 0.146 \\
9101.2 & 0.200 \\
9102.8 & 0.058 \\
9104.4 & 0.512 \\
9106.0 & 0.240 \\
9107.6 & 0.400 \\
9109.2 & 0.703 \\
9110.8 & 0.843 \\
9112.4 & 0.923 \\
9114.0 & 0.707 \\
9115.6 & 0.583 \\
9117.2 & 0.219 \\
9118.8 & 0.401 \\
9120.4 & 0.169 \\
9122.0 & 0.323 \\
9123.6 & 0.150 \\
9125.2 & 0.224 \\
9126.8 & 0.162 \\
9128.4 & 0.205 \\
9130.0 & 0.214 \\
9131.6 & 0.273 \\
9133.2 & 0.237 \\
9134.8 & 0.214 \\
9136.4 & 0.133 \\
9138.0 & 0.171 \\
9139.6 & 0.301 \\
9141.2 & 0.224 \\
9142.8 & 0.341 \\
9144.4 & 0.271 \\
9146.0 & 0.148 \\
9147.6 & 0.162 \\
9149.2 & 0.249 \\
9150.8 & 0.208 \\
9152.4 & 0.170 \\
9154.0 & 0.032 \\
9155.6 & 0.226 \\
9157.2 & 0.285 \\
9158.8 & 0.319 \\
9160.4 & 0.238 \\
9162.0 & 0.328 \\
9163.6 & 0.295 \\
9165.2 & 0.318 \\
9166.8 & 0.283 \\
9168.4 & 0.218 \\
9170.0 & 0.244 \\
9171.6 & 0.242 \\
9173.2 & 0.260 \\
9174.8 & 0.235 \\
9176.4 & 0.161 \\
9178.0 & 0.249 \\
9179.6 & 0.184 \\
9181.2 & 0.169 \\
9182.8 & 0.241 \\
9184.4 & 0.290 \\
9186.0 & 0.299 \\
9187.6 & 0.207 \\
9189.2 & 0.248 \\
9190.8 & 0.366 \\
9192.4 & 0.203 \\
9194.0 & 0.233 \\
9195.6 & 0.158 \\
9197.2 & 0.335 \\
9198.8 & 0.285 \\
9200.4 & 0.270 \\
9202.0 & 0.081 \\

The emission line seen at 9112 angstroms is H-gamma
